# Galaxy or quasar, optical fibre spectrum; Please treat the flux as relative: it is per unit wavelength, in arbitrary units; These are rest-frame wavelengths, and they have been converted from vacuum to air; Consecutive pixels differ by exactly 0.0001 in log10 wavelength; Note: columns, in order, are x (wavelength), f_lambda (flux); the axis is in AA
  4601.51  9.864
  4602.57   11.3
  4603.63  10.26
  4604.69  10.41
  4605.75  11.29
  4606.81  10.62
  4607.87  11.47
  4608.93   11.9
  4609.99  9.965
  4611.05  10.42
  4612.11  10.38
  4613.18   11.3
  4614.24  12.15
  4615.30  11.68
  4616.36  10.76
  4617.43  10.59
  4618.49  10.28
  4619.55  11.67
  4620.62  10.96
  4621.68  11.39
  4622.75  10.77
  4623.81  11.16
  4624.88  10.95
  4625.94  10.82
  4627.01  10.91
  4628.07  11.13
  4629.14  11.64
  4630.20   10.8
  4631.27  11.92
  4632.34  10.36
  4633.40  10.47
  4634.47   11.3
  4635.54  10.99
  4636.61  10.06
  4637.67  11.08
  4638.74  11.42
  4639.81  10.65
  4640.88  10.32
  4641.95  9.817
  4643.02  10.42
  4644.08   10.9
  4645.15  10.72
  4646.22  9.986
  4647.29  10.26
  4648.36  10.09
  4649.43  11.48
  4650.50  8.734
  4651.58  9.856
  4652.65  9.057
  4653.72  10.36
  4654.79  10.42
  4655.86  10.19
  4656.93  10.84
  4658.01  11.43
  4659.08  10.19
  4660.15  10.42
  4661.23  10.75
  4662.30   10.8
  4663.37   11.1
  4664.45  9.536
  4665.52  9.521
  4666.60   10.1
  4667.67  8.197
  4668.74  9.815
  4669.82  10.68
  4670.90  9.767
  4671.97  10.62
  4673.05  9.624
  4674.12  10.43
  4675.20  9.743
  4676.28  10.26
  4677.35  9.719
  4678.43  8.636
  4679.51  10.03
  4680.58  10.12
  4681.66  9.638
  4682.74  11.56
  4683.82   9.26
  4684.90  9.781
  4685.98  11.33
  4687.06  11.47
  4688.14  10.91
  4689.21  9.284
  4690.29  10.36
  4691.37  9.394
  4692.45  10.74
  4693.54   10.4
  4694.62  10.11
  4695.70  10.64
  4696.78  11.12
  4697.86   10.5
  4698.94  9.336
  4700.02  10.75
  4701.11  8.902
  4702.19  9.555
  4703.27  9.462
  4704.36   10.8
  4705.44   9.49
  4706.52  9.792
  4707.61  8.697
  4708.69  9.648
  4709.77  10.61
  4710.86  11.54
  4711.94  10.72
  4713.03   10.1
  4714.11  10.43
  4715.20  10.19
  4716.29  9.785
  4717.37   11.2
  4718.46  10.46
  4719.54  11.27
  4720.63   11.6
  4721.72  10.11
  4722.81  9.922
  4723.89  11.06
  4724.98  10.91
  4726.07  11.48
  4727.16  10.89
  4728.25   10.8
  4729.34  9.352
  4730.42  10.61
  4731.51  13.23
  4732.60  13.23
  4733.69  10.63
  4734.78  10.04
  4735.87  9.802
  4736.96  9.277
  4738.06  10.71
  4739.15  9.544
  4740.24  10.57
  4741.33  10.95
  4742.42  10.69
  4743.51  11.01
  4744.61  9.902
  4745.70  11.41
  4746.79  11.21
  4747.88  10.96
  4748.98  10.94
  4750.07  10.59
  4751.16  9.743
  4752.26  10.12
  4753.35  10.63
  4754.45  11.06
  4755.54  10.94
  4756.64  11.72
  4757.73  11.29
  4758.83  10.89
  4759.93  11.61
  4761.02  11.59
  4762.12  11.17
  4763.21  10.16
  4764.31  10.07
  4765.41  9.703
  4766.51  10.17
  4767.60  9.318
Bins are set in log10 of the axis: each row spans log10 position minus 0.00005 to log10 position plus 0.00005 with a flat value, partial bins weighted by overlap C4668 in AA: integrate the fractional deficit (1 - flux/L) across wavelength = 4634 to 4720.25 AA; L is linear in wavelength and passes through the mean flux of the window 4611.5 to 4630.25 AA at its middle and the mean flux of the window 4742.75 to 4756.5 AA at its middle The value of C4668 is 5.4 AA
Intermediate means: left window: 11.1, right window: 10.7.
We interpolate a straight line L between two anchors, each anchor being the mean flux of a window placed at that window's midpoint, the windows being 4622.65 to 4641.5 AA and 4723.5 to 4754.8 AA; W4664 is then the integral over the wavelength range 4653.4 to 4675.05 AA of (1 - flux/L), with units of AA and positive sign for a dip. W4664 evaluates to 1.28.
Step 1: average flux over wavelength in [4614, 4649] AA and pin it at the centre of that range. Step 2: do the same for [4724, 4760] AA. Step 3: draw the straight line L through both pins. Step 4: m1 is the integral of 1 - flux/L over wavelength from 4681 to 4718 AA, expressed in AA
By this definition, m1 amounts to 2.1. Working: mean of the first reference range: 10.9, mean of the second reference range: 10.8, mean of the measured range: 10.2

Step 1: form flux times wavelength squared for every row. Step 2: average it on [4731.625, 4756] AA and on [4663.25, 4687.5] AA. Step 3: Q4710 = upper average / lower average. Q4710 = 1.10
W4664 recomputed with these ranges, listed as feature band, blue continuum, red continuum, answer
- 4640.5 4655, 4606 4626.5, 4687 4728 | 0.8 AA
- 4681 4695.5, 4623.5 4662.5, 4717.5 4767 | 0.5 AA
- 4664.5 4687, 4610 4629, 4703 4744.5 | 1.6 AA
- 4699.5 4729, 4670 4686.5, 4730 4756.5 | 0.2 AA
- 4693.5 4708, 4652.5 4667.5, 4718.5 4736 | 1.0 AA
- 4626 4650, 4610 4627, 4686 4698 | 0.2 AA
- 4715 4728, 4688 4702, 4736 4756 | -0.5 AA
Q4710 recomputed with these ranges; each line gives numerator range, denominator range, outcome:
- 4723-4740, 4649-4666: 1.08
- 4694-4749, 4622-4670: 1.03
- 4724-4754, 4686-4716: 1.07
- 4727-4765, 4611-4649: 1.04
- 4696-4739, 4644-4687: 1.05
